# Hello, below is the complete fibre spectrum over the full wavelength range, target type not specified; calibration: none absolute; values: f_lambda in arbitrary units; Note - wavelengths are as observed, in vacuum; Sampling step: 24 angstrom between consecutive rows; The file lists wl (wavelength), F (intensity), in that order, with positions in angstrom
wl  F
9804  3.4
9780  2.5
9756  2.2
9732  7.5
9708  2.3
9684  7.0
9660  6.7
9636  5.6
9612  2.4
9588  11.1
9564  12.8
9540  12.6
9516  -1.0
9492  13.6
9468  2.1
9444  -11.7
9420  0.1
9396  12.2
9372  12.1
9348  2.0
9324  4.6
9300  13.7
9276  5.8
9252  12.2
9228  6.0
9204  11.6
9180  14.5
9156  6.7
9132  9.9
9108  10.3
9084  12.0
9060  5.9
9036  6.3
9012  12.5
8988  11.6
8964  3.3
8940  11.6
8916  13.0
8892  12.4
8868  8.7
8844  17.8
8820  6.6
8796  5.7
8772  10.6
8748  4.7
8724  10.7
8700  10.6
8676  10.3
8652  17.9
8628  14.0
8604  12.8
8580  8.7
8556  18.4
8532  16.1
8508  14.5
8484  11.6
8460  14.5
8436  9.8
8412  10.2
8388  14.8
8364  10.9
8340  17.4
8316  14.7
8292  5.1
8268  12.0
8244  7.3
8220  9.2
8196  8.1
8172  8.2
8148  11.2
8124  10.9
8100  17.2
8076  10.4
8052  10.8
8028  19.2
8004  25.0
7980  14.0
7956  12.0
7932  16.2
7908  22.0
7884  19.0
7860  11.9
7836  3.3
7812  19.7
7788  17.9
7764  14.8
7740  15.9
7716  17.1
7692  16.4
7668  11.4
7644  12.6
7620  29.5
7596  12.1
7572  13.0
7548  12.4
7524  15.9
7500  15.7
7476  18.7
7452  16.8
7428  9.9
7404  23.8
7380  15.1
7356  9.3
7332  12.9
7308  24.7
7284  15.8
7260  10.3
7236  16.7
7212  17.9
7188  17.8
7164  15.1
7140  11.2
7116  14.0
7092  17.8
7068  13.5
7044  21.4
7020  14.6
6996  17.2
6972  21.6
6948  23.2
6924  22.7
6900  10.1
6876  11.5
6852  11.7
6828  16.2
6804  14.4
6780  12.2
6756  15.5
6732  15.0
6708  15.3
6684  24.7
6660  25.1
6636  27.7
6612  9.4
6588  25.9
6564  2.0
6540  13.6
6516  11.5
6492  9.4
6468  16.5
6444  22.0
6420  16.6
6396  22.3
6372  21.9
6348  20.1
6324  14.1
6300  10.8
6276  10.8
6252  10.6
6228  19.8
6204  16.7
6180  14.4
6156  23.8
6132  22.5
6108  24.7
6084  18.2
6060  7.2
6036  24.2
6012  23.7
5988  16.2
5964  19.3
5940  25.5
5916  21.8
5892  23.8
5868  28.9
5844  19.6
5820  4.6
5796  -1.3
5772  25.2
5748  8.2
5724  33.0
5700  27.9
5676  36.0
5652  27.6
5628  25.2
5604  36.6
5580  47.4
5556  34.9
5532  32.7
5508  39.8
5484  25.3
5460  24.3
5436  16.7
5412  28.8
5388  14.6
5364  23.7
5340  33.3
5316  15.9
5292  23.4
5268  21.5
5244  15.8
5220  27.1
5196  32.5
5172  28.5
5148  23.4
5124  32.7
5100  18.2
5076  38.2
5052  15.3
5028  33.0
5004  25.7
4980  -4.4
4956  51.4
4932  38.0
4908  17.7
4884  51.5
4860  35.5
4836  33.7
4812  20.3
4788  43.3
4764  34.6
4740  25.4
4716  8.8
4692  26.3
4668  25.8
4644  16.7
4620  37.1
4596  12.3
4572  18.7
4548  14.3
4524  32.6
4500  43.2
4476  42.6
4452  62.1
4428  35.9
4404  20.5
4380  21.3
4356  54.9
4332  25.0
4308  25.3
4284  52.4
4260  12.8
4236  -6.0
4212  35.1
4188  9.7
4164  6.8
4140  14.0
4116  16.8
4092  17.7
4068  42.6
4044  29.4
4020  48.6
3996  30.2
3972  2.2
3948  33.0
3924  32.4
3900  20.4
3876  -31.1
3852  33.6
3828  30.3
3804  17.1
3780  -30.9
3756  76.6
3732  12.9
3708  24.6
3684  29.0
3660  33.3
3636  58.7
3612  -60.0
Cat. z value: 0.056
